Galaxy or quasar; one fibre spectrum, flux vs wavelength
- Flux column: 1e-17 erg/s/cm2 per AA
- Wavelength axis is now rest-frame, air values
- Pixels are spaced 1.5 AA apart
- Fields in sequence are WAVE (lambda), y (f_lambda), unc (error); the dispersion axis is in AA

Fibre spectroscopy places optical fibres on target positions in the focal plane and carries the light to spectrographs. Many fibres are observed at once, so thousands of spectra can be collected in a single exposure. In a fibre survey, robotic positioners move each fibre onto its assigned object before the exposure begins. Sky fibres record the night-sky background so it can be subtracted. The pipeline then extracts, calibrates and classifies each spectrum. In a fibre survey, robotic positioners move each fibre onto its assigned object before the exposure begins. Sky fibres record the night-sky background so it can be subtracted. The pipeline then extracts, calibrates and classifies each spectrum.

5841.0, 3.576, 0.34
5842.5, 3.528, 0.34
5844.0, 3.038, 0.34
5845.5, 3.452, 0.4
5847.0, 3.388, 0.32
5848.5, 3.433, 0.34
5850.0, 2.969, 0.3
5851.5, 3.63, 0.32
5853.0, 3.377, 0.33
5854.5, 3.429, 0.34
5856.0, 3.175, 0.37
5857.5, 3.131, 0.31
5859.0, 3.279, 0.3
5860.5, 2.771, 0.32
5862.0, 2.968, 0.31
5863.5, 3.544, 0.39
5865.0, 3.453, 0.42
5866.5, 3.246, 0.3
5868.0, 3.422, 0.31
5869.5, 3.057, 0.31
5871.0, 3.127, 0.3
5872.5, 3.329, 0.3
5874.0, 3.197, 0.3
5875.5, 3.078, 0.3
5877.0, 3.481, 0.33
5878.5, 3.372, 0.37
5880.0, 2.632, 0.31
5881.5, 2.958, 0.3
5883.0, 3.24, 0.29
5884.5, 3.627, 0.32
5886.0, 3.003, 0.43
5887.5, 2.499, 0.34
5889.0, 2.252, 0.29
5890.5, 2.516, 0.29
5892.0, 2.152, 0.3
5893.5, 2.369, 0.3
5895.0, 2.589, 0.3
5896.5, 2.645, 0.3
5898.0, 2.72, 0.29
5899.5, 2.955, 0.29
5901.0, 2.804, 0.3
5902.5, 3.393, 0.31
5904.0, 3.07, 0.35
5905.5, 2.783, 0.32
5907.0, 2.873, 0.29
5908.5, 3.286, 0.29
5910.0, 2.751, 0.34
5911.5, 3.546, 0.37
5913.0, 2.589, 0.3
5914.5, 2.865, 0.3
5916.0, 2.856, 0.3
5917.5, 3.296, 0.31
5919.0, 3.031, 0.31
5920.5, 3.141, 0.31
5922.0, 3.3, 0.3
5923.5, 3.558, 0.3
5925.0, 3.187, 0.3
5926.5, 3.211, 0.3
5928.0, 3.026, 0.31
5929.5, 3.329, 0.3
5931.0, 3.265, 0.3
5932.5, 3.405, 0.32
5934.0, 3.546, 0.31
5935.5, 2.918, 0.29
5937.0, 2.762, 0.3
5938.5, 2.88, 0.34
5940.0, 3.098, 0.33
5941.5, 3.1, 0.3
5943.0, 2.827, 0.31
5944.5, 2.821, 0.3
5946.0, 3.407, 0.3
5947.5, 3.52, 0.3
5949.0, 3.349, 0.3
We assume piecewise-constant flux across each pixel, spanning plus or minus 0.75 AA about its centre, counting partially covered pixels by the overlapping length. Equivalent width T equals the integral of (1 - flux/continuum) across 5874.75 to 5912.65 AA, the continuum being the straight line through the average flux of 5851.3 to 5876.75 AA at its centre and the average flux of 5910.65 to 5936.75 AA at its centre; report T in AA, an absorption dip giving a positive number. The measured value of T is 3.6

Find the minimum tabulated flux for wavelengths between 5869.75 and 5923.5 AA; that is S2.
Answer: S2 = 2.152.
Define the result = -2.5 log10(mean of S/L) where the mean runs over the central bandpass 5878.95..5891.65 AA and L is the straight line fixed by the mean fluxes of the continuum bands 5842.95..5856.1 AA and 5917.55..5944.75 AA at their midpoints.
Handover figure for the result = 0.15 mag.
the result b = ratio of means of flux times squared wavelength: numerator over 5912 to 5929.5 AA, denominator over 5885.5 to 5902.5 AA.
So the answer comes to 1.2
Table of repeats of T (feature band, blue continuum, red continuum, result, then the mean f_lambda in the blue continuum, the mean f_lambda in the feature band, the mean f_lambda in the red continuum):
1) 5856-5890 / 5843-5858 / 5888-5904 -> -1.5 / 3.31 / 3.12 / 2.66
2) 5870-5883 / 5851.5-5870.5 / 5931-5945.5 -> 0.3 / 3.25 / 3.15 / 3.06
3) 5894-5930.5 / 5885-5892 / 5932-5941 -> -2.6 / 2.56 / 3.03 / 3.09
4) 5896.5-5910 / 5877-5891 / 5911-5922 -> 0.2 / 2.94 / 2.95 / 3.05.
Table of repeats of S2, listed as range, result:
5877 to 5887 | 2.632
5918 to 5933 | 3.026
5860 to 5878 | 2.771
